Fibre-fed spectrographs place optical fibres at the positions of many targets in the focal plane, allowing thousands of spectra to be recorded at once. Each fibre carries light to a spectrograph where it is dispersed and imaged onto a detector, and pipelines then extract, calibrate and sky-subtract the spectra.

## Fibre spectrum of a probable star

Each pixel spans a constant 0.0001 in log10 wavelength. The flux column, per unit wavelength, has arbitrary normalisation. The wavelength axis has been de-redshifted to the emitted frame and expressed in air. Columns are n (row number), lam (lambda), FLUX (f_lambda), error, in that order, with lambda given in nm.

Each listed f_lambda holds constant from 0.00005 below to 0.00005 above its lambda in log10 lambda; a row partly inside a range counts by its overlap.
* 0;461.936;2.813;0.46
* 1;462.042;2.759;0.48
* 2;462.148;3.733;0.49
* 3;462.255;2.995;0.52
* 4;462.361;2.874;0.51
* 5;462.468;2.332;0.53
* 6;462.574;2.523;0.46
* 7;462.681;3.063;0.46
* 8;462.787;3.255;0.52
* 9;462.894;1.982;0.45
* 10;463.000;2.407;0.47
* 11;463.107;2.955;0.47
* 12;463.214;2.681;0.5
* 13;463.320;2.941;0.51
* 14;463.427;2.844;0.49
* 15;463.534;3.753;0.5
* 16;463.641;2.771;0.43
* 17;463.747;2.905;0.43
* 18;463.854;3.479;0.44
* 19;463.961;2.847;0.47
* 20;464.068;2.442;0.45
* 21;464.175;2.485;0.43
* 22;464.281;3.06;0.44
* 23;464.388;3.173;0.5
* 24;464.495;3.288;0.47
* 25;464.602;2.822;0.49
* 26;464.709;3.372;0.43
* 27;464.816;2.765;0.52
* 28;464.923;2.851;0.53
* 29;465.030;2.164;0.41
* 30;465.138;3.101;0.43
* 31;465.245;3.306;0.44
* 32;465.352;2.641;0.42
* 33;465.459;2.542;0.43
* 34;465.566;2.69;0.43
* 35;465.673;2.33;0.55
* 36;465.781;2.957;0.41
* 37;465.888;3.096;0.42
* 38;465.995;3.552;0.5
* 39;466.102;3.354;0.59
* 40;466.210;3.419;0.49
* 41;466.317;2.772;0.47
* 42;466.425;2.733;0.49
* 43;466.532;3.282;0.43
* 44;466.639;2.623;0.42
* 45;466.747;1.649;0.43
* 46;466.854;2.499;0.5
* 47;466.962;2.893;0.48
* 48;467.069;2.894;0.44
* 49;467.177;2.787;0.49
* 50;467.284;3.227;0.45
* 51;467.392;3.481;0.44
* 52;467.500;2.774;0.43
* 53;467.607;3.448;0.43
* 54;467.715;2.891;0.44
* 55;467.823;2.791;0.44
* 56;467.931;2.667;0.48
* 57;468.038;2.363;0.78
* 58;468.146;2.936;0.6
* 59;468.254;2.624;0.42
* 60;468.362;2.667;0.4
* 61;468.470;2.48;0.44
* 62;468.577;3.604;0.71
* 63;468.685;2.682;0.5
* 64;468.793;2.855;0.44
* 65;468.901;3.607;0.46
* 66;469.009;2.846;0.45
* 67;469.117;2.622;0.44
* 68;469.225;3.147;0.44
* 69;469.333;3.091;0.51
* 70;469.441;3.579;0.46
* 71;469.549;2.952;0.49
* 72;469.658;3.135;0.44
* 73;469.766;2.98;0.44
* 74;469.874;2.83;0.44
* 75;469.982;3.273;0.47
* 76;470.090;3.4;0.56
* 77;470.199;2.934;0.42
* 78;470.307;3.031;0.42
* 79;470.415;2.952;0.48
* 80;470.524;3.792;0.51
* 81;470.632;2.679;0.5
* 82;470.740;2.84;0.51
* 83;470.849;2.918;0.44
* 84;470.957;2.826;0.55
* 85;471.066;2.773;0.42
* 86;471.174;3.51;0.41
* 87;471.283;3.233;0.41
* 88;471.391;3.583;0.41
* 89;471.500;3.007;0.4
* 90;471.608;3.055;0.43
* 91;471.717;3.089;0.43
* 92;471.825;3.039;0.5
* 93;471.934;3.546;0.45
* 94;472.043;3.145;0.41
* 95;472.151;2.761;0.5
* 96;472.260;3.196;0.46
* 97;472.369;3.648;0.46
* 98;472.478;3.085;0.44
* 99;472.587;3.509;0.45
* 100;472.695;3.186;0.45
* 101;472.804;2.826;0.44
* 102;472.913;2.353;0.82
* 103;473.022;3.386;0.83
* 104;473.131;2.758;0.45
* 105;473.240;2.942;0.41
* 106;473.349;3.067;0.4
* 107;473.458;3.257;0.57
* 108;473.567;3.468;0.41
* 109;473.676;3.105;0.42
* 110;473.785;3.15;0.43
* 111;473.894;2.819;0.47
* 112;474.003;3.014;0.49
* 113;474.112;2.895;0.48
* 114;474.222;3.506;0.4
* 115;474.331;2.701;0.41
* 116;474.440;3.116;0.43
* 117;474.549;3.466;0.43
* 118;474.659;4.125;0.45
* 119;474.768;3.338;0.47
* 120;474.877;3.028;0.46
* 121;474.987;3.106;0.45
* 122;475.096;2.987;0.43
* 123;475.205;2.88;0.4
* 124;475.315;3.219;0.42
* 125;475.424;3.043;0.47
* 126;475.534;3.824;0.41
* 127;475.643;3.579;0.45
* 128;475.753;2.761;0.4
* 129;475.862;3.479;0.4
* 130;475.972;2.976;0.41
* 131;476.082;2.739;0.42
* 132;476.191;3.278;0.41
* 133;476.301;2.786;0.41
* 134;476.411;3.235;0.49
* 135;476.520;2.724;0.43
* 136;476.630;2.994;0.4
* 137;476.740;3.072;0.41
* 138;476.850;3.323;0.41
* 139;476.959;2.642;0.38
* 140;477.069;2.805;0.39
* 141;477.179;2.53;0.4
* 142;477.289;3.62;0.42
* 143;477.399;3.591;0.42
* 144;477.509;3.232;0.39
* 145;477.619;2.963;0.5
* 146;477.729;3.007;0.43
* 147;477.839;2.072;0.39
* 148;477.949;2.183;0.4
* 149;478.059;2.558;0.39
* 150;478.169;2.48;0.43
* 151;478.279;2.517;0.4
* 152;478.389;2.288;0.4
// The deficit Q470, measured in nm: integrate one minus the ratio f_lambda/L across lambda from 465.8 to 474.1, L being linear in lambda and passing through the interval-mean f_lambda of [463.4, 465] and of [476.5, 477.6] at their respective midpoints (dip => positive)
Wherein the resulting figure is -0.02 nm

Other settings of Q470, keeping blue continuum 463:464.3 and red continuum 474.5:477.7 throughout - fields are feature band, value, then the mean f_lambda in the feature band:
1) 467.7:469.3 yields 0.08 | 2.85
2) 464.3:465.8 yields 0.04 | 2.86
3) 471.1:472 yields -0.05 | 3.25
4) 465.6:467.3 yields 0.05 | 2.87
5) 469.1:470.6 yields -0.05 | 3.13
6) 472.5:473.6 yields 0.01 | 3.07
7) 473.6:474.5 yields 0.02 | 3.05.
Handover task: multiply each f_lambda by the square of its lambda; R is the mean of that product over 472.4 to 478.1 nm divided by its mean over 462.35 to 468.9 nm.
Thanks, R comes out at 1.11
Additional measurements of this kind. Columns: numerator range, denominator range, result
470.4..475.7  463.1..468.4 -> 1.12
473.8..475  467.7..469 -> 1.15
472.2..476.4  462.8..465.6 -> 1.15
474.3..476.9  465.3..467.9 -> 1.14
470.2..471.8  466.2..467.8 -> 1.09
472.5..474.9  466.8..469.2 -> 1.11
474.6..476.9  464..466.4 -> 1.14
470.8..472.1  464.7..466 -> 1.14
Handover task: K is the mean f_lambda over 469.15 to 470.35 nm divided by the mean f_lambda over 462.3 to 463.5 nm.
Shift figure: 1.1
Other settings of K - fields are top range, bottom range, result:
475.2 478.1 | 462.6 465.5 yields 1.04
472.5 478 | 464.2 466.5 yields 1.04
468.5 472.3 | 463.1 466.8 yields 1.07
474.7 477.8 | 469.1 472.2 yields 1.00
